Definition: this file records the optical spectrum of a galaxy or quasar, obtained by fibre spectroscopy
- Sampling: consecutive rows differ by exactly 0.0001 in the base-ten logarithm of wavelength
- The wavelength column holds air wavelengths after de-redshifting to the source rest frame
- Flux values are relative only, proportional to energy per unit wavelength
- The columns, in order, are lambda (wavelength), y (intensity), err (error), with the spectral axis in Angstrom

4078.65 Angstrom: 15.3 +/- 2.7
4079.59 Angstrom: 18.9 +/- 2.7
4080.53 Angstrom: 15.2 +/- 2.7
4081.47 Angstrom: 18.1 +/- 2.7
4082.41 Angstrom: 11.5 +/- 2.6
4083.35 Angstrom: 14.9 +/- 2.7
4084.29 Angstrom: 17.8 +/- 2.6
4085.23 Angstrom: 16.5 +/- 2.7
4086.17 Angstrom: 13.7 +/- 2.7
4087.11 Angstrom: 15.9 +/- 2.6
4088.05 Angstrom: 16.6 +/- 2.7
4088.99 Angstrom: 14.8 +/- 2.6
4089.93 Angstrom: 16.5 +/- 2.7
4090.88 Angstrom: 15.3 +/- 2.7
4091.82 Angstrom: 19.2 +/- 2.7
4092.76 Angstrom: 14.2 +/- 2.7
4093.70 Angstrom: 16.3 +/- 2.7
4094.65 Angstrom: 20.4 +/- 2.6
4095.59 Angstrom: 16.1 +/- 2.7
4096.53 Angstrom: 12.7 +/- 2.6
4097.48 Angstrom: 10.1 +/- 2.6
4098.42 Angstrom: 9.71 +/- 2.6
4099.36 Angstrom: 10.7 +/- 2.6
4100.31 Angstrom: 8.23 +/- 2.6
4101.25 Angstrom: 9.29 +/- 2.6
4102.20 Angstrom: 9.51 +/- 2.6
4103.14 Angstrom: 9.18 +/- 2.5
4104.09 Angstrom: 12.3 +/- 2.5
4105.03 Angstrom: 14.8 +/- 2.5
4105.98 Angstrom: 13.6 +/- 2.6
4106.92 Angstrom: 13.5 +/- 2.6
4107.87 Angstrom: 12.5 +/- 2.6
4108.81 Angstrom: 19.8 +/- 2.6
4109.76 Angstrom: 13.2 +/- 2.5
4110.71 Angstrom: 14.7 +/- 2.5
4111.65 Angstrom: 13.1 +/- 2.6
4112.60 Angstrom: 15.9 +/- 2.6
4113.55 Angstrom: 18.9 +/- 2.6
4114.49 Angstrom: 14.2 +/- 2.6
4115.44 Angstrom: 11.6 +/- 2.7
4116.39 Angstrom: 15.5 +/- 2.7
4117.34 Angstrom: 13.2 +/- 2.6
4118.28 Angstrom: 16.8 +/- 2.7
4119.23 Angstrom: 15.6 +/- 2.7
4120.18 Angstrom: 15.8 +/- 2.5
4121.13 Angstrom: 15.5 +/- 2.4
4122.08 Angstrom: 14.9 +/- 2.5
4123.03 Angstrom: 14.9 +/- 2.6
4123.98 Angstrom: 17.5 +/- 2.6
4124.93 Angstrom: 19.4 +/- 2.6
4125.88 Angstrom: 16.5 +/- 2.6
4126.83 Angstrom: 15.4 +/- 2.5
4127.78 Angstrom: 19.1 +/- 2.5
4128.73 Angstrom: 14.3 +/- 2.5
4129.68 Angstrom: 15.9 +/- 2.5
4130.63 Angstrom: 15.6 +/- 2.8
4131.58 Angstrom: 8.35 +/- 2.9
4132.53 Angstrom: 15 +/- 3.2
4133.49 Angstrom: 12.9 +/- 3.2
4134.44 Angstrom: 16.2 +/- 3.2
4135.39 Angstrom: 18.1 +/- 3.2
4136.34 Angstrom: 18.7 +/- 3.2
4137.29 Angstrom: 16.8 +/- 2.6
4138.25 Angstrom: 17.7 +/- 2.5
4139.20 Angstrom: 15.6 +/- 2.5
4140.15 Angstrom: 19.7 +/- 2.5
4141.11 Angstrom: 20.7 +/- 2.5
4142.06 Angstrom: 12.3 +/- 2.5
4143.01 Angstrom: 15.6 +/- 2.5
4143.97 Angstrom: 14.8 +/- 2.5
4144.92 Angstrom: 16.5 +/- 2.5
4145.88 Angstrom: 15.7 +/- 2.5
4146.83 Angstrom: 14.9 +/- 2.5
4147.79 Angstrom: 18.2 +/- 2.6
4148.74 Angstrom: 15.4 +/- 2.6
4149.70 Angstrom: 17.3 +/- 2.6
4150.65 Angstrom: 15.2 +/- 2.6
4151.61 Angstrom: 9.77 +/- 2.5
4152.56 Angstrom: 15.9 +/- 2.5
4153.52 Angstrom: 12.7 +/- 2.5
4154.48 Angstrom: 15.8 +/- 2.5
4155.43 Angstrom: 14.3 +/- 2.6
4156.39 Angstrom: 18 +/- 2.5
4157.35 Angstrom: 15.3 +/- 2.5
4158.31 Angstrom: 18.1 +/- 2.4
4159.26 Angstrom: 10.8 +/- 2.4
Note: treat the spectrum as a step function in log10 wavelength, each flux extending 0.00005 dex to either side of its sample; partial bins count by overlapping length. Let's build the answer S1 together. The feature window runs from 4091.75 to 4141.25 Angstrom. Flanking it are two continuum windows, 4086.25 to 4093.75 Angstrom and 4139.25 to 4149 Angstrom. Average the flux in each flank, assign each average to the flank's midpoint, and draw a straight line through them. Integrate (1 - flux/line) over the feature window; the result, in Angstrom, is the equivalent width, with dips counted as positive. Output 4.1 Angstrom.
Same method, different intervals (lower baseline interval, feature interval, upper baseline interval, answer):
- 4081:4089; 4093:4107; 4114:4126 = 2.8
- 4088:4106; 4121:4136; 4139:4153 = -0.7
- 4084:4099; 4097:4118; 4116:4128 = 3.8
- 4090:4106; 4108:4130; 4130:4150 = -1.7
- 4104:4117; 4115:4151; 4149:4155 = -3.3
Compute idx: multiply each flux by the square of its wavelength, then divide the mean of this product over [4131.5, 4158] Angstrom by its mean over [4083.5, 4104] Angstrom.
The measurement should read 1.16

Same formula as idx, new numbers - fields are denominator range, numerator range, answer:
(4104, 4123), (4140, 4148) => 1.11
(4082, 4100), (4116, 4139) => 1.09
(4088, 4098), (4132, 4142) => 1.11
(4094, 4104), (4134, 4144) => 1.49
